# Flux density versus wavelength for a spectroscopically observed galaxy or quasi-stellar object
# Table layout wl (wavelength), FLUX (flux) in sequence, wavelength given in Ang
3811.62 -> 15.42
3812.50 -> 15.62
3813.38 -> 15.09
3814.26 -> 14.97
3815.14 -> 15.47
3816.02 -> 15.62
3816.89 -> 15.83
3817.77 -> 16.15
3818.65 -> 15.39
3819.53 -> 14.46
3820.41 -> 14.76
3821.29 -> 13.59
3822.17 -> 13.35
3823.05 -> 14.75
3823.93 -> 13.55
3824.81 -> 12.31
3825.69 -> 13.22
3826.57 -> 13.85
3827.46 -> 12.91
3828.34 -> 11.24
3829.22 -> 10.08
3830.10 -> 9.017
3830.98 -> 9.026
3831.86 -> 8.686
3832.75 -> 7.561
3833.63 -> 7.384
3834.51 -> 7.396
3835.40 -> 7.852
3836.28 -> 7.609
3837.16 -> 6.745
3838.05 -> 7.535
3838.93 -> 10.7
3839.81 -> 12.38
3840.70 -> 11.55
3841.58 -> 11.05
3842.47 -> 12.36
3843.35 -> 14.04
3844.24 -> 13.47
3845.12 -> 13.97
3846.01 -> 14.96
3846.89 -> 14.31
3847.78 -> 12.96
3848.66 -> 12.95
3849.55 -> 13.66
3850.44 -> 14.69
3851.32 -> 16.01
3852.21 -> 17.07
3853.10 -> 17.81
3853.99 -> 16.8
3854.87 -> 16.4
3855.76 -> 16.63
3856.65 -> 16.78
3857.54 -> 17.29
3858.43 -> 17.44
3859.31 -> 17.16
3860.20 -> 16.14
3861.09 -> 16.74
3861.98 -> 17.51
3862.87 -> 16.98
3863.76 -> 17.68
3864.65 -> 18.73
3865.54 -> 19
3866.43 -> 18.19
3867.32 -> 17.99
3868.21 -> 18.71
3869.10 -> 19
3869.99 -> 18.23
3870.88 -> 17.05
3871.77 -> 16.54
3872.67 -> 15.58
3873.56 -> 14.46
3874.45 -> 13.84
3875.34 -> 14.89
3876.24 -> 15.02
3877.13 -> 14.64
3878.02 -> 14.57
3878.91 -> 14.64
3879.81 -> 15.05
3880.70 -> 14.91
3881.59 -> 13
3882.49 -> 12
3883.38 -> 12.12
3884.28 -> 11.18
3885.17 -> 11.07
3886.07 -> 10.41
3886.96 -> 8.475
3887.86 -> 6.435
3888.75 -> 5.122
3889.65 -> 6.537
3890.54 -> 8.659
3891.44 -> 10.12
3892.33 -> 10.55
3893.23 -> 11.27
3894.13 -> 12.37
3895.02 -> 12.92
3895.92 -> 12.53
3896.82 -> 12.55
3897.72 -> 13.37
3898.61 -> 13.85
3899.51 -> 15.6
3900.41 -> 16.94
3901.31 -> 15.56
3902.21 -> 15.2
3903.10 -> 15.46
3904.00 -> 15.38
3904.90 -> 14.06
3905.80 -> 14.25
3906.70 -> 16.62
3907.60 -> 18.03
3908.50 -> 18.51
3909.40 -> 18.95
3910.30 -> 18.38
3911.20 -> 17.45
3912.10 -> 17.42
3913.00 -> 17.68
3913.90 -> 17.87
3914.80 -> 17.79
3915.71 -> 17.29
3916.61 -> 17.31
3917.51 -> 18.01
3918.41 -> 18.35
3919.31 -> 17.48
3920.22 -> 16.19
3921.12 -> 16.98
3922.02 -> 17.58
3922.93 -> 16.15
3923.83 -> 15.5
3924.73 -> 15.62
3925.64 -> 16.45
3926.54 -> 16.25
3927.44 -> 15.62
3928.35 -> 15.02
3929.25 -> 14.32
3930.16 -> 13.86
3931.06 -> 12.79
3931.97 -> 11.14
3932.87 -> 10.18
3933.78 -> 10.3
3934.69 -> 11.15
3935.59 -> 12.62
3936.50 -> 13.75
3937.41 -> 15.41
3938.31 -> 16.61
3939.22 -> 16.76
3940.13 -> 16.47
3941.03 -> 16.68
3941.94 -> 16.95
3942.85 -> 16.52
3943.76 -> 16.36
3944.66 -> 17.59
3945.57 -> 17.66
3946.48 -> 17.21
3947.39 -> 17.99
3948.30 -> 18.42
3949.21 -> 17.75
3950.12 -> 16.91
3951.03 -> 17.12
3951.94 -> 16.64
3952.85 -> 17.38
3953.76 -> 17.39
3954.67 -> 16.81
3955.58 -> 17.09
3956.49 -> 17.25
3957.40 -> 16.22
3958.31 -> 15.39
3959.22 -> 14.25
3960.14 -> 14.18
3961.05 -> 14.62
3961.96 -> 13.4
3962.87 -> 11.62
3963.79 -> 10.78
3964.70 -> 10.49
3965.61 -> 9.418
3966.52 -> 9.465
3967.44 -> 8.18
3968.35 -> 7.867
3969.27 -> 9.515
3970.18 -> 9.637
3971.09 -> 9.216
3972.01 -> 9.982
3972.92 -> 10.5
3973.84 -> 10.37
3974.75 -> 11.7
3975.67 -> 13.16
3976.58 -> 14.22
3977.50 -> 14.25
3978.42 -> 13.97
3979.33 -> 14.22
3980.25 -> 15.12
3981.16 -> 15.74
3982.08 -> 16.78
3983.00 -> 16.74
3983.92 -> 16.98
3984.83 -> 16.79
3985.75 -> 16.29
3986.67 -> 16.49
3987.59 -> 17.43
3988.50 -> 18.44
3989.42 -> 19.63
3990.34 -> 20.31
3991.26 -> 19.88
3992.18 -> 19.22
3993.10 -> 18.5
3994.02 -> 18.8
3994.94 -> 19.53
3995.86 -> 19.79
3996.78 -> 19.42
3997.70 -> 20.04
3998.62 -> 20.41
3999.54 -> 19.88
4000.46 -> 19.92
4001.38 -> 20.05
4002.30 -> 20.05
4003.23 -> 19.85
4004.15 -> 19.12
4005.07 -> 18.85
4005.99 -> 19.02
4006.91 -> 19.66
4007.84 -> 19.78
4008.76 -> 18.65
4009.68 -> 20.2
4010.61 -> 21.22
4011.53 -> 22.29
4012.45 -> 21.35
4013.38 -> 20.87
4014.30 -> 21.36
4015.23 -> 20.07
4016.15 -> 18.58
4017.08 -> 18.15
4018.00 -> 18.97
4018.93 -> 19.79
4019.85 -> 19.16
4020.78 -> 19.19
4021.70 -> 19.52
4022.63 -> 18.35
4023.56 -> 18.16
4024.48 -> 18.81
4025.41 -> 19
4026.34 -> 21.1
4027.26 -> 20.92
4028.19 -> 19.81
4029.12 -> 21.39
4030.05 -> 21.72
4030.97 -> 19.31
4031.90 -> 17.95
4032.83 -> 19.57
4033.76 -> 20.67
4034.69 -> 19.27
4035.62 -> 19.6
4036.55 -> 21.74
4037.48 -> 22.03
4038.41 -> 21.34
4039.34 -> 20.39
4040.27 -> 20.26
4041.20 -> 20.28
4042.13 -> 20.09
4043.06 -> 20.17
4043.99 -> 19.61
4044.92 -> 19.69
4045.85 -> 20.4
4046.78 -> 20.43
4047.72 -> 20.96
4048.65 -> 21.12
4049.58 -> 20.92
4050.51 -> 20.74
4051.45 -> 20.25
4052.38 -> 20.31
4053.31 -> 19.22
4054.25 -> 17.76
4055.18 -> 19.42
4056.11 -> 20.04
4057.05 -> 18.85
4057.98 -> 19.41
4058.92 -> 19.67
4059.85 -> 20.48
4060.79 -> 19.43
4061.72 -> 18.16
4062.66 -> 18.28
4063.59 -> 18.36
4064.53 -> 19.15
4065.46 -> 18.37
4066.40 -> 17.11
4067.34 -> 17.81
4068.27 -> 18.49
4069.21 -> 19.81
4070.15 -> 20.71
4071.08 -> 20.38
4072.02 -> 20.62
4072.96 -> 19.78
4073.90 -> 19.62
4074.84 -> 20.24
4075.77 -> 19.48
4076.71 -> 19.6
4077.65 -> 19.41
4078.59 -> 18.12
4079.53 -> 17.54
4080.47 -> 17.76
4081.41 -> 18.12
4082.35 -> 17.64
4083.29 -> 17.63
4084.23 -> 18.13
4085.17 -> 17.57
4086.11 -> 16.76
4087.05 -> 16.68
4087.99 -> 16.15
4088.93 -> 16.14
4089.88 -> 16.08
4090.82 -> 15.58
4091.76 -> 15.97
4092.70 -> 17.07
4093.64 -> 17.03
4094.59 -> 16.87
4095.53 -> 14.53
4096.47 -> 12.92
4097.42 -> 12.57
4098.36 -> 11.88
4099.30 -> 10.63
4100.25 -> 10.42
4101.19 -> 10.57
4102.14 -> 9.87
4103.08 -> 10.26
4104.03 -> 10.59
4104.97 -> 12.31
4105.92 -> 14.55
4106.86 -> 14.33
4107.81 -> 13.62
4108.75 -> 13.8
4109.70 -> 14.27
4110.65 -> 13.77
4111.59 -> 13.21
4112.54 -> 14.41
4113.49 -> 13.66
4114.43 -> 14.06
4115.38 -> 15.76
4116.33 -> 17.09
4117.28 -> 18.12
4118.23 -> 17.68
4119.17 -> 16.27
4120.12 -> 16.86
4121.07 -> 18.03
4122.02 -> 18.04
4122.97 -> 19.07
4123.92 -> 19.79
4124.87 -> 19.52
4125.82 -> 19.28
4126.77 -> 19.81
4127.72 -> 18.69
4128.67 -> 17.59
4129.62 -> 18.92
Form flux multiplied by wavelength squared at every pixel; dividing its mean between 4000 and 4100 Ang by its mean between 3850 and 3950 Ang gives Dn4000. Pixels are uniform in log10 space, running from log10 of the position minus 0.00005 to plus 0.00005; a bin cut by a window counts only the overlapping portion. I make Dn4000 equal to 1.34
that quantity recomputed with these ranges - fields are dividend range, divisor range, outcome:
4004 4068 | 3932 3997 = 1.36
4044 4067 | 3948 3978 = 1.53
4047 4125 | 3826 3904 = 1.41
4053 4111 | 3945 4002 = 1.13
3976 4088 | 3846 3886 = 1.33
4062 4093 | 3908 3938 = 1.25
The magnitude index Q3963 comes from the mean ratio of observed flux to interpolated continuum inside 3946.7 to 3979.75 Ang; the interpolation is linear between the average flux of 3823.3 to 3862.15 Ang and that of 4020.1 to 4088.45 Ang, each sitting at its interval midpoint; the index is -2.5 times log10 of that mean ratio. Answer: 0.22 mag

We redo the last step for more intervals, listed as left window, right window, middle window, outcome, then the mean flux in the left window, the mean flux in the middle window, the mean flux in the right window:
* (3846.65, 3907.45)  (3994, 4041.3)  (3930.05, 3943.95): 0.19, 14.5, 14.2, 19.9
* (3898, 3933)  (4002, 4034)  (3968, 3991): 0.28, 16.1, 14.3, 19.8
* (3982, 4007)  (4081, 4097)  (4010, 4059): -0.12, 18.9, 20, 16.5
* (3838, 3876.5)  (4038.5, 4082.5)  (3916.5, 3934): 0.11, 15.6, 15.3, 19.5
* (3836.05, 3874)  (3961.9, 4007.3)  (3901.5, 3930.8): -0.08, 15.2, 16.6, 15.6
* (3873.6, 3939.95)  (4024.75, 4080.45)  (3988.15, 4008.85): -0.11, 14.3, 19.5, 19.7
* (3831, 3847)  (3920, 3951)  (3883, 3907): 0.11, 10.4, 12.1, 15.5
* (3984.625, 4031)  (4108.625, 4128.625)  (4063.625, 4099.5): 0.02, 19.5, 17.4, 16.8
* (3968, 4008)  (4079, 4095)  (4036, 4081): -0.17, 16.5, 19.7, 17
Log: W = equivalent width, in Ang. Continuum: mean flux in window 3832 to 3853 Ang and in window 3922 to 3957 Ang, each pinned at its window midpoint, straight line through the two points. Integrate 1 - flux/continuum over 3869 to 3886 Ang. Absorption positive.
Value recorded -1.7 Ang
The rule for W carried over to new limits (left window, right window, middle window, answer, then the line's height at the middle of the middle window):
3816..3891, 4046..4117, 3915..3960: -3.4 Ang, 14.8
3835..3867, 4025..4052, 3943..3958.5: 0.4 Ang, 17.7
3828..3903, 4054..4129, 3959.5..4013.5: -3.0 Ang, 15.2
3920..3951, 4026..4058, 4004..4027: -0.8 Ang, 19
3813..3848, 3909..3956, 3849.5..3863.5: -3.7 Ang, 13.2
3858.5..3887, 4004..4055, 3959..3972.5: 5.5 Ang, 18.2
